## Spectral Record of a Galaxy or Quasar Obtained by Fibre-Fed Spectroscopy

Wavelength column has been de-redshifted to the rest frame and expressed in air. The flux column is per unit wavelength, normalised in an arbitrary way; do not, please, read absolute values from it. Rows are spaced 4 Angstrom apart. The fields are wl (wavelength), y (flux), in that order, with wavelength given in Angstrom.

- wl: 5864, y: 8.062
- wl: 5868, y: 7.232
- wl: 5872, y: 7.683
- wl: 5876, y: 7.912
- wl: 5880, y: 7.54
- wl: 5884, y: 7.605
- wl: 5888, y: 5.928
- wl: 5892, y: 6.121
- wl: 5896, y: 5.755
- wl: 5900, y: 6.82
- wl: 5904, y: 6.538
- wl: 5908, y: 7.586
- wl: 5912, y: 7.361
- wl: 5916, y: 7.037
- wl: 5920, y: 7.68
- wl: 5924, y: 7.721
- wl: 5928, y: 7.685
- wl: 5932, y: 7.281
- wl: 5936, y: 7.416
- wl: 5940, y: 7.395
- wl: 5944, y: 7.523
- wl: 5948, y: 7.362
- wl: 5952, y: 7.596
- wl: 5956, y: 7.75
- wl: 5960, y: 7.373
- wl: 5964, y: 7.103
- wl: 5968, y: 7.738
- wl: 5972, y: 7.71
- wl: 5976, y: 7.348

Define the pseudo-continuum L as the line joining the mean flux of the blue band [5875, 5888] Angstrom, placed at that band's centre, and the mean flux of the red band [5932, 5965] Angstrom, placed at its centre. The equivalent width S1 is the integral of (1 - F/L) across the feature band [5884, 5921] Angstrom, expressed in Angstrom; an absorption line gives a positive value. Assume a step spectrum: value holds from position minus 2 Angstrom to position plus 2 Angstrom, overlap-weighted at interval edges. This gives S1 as 3.16 Angstrom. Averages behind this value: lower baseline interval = 7.4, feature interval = 6.78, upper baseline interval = 7.44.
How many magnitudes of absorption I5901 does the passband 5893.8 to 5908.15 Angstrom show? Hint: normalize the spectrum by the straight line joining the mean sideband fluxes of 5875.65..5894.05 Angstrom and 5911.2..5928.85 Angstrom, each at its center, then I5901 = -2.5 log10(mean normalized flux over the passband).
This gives 0.10 mag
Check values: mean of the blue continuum 6.94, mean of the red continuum 7.49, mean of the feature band 6.55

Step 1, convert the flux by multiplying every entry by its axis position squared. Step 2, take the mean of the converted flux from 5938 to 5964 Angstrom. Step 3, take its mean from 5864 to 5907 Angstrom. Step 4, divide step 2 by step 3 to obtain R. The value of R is 1.09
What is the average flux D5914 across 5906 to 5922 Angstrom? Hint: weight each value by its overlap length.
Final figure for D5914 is 7.42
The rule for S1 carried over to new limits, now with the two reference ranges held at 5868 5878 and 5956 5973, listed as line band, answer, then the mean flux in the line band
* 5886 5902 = 3.1 Angstrom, 6.16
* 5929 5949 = 0.4 Angstrom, 7.41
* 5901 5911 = 0.7 Angstrom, 7.07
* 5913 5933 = 0.3 Angstrom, 7.48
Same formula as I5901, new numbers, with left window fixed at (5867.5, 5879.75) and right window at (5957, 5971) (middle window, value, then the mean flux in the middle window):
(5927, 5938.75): 0.01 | 7.44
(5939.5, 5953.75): 0.00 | 7.47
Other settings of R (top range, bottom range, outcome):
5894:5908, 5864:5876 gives 0.87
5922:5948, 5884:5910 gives 1.16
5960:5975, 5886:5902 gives 1.25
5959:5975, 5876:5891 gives 1.09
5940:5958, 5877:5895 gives 1.13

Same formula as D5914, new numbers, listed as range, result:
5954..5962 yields 7.56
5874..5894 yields 7.02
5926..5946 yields 7.46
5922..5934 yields 7.56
